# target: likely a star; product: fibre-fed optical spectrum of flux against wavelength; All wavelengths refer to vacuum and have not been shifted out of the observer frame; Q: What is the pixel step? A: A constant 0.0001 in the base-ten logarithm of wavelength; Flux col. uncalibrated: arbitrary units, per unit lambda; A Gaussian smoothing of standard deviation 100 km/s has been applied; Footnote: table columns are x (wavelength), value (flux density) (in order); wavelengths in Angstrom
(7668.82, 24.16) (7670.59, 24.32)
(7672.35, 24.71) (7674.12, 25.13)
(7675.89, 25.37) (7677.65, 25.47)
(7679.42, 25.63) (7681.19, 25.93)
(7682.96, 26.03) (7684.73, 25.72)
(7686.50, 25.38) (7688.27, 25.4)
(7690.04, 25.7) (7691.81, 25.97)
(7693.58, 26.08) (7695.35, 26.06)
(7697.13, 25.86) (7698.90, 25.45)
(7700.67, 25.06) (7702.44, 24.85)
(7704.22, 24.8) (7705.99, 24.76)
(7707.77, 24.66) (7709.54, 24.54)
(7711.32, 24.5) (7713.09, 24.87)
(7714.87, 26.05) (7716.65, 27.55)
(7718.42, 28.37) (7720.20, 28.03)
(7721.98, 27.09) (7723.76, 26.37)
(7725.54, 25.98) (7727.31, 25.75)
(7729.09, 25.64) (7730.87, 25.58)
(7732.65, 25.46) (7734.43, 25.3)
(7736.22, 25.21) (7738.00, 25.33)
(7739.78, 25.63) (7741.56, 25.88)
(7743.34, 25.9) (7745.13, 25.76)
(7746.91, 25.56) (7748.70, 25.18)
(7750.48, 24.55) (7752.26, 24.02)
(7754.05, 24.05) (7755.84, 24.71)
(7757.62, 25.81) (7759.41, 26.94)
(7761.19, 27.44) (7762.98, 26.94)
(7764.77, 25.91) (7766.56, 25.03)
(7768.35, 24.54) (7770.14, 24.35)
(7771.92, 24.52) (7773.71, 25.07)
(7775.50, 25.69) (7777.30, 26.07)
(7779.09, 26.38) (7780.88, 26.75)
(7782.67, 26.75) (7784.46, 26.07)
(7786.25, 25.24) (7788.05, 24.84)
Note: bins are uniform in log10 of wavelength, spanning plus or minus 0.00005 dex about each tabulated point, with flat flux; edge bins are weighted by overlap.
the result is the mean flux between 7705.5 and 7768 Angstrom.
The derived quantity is 25.7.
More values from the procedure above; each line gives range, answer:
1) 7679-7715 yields 25.4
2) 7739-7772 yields 25.4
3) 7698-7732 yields 25.8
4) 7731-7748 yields 25.5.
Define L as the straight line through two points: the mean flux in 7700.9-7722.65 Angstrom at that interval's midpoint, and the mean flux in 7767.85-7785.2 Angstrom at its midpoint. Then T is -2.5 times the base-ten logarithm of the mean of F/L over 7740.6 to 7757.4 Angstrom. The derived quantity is 0.03 mag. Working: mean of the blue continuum 25.8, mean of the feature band 25.1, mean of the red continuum 25.6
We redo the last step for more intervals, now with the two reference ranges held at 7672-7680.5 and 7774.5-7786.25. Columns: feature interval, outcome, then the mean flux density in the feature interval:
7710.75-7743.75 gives -0.01 mag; 26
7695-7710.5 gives 0.02 mag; 25.1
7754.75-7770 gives 0.01 mag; 25.8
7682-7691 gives -0.01 mag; 25.6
